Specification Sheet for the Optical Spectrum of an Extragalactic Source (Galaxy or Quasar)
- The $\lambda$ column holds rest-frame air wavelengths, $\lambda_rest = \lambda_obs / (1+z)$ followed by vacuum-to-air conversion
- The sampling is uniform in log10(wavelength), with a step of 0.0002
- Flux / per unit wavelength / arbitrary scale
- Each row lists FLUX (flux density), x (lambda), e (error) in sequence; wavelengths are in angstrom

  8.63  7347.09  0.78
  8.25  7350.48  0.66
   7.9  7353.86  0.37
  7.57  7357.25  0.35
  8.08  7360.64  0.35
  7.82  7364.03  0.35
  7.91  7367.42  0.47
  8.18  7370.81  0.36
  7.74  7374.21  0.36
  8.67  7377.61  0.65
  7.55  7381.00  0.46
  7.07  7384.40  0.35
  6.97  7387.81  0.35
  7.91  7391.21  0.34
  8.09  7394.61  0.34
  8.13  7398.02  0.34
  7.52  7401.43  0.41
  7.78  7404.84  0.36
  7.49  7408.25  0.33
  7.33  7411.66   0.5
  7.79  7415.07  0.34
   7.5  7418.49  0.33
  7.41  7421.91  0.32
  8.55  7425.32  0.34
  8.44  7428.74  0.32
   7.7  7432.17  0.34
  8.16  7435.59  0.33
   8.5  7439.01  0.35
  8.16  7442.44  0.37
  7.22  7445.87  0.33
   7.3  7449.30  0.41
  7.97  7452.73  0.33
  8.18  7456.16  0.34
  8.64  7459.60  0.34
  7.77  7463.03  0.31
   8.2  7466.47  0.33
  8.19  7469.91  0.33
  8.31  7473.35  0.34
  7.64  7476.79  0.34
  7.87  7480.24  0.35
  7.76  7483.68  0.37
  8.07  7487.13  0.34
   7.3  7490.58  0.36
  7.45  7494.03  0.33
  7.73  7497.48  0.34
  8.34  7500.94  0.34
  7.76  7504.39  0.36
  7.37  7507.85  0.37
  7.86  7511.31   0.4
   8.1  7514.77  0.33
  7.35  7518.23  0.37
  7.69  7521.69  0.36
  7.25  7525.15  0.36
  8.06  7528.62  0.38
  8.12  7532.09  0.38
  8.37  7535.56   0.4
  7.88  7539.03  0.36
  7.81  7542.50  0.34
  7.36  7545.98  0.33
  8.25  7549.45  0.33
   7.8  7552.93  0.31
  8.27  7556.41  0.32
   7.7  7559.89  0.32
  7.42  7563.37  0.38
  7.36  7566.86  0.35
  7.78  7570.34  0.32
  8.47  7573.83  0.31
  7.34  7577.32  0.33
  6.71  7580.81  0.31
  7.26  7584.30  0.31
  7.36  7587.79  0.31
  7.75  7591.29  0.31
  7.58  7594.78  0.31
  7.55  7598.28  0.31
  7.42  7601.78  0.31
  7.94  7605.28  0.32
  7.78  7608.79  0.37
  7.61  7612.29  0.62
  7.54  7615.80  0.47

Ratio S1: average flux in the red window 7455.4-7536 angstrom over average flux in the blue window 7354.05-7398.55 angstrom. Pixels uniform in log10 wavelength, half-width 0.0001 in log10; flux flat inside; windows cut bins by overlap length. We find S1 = 1.0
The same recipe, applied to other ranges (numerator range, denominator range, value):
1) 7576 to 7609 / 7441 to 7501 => 0.95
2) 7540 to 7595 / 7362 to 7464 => 0.97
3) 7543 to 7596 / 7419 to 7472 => 0.95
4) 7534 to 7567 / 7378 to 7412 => 1.03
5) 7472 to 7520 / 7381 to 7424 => 1.02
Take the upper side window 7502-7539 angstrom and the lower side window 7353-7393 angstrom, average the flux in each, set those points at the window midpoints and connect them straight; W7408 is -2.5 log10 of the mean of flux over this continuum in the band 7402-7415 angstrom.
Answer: 0.03 mag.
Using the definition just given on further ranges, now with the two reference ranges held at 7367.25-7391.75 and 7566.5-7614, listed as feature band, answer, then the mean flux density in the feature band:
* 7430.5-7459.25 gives -0.035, 7.93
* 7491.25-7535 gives -0.019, 7.76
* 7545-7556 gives -0.041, 7.89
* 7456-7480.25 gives -0.061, 8.11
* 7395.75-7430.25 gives -0.013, 7.8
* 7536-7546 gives -0.030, 7.83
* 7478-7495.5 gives -0.006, 7.69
